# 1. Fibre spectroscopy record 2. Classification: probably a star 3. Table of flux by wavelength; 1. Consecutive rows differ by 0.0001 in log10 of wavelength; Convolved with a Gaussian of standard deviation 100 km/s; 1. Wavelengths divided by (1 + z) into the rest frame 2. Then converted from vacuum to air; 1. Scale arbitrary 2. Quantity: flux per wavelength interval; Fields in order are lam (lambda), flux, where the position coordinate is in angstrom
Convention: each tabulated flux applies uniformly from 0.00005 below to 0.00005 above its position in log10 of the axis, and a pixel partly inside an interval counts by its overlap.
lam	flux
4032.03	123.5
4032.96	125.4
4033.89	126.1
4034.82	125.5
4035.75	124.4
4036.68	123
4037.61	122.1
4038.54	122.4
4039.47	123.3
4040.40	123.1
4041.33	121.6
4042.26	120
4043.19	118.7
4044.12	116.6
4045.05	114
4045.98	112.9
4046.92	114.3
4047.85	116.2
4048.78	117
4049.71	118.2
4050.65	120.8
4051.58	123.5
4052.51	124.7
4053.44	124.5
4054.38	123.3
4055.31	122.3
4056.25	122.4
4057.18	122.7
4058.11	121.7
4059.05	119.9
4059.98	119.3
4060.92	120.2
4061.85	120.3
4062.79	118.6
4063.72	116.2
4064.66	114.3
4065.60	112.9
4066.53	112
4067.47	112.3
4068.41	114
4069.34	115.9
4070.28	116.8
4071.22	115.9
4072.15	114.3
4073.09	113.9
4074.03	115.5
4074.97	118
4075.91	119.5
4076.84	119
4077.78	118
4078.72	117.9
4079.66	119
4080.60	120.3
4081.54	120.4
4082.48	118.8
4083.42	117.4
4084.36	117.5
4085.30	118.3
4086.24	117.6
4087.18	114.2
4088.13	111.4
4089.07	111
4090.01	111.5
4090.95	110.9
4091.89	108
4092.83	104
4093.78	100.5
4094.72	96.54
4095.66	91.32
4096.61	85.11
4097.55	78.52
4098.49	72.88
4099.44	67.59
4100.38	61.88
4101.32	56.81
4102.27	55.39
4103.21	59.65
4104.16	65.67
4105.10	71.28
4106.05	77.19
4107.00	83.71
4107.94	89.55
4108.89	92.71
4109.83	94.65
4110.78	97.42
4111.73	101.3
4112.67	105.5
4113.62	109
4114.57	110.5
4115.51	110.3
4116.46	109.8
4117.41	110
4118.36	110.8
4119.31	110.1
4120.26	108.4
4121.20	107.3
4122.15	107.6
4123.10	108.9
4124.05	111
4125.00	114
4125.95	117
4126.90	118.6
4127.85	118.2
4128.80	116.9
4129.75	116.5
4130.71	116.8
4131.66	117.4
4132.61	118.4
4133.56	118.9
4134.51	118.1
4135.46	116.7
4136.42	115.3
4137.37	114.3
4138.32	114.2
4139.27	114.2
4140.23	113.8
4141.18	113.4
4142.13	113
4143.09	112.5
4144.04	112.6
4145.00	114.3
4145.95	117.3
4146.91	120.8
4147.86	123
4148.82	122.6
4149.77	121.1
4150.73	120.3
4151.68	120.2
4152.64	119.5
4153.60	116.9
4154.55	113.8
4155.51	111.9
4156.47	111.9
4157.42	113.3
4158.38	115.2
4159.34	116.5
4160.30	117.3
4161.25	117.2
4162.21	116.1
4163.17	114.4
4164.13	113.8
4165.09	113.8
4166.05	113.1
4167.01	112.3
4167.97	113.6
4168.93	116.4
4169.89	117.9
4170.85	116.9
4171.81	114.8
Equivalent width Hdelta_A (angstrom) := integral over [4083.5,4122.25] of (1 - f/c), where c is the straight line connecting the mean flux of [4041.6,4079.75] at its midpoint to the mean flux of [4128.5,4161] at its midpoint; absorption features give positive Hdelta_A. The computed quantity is 7.08 angstrom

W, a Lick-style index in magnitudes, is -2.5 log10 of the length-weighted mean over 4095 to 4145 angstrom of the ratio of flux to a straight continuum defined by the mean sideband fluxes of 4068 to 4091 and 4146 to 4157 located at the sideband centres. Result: 0.16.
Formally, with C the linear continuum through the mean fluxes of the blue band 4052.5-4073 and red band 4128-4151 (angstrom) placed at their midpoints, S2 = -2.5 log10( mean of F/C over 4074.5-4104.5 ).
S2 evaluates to 0.17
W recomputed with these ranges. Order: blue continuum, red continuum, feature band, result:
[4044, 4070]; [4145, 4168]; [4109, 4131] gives 0.07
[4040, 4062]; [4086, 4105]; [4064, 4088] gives -0.15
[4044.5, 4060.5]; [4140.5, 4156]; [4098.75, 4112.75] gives 0.45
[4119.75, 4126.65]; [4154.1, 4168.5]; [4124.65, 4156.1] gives -0.04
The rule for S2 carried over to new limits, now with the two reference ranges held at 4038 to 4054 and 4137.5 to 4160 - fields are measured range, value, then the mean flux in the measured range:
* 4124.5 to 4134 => 0.00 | 117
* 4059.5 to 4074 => 0.03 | 116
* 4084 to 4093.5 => 0.06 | 112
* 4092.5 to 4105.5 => 0.48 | 75.9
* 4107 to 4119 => 0.14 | 103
